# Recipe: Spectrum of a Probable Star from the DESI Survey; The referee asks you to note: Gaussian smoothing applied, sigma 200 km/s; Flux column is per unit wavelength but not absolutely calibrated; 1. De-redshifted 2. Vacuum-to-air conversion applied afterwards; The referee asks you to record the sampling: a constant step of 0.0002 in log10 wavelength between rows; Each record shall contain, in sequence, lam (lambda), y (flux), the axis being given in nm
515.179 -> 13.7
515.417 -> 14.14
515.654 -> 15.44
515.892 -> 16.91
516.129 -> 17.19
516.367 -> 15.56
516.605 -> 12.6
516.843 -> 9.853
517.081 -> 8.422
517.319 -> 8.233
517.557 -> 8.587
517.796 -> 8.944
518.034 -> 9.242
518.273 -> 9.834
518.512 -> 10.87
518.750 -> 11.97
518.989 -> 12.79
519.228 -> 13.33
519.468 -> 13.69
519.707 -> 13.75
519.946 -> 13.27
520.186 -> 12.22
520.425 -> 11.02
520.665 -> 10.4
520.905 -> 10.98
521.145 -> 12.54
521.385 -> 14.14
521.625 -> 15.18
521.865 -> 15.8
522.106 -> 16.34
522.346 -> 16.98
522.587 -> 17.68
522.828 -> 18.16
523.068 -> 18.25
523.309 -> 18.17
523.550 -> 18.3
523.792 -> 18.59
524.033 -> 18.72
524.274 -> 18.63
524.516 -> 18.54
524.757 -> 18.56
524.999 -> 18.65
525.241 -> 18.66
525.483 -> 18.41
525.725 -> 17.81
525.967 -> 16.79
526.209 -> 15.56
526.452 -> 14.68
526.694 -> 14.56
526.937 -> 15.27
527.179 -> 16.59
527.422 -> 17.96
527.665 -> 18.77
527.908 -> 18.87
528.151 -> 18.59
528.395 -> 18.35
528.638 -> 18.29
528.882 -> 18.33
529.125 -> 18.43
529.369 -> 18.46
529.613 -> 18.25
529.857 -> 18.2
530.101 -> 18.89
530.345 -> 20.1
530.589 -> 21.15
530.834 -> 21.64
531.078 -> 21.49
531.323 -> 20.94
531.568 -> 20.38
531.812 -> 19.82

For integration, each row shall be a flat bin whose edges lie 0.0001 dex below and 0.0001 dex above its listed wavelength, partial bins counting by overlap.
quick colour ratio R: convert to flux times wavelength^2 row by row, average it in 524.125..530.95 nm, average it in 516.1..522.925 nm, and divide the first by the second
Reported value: 1.47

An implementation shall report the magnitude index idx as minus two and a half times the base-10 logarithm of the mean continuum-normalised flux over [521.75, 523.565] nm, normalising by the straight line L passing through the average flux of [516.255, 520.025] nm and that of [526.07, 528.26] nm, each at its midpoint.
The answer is -0.23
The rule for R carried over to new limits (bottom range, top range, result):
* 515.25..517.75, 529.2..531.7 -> 1.67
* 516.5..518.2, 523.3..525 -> 2.02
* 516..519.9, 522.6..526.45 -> 1.59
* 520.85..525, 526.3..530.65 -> 1.08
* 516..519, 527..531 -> 1.78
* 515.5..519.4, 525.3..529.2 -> 1.51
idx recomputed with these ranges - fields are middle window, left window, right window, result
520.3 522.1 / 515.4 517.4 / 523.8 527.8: 0.176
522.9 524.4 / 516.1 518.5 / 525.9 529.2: -0.246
